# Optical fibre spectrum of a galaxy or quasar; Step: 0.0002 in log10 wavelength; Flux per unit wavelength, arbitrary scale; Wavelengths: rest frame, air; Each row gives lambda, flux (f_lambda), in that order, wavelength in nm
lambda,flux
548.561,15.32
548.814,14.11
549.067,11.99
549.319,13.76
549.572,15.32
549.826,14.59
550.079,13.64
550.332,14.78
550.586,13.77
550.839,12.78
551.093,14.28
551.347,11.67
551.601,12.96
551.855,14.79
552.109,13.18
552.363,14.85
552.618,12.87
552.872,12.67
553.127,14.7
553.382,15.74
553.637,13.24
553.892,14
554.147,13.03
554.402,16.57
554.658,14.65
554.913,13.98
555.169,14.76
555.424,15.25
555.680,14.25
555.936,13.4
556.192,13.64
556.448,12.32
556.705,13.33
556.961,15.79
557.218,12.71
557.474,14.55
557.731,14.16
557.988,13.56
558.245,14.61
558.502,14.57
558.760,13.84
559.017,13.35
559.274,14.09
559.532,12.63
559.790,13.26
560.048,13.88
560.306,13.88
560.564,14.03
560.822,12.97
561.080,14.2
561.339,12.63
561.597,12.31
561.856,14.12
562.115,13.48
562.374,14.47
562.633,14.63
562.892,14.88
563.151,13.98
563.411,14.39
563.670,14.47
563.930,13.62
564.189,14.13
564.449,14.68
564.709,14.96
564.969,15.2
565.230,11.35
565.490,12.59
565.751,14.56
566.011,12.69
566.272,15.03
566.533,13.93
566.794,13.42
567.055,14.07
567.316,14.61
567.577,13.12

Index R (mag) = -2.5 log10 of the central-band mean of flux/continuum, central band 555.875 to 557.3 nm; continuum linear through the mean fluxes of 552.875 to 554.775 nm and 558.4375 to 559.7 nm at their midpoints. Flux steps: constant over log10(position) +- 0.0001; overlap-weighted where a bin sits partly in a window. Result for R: 0.04 mag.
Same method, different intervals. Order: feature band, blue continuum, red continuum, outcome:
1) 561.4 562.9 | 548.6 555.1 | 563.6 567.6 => 0.006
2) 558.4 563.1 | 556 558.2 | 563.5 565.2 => 0.025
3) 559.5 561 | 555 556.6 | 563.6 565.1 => 0.055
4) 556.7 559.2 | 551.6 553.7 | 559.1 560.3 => -0.037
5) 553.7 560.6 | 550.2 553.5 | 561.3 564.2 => -0.010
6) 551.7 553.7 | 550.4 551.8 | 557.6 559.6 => -0.050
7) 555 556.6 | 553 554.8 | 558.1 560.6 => 0.029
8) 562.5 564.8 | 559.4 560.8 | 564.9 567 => -0.068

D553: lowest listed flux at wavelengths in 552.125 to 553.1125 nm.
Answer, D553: 12.67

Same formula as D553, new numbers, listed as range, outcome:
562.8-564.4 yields 13.62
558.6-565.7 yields 11.35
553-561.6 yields 12.31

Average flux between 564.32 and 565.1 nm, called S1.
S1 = 14.9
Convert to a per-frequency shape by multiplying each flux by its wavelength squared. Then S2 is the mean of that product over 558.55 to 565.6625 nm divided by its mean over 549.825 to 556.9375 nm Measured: 1.02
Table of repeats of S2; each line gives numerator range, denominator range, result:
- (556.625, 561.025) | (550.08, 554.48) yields 1.02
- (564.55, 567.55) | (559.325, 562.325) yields 1.05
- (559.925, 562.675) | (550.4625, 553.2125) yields 1.05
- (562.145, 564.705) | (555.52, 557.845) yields 1.07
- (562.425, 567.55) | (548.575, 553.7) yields 1.07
